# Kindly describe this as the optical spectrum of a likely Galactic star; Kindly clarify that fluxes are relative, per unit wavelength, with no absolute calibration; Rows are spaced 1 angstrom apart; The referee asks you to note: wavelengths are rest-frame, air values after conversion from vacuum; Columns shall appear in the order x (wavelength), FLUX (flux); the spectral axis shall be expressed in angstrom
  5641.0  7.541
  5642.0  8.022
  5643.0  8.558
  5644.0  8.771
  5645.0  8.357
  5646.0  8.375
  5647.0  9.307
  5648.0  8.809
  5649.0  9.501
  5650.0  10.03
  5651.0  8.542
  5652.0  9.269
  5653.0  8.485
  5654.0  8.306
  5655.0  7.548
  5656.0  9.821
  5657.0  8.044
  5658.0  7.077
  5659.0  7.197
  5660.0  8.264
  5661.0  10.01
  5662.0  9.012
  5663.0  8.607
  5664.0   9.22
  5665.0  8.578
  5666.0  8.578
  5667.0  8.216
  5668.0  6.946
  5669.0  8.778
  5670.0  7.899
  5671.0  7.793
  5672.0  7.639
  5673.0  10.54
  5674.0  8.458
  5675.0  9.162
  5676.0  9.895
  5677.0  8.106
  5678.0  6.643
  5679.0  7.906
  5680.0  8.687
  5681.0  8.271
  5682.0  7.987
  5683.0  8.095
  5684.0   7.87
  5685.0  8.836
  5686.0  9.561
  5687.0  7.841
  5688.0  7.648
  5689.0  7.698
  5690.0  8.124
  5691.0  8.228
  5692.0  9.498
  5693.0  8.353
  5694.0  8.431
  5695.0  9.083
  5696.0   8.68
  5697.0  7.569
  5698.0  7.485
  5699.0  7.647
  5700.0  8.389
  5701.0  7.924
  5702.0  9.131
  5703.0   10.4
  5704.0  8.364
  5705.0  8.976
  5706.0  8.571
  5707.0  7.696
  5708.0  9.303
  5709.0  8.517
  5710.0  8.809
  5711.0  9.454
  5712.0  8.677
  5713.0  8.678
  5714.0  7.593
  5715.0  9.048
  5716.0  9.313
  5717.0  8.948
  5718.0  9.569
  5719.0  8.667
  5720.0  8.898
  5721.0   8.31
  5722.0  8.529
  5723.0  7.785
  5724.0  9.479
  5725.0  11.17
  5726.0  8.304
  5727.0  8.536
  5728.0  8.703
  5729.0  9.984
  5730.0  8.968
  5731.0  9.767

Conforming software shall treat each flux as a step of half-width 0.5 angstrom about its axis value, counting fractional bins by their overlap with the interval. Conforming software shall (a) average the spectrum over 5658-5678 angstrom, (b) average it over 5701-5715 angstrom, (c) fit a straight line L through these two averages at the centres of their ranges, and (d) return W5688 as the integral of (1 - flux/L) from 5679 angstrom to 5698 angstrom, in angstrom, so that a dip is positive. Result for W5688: 0.67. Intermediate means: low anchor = 8.49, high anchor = 8.76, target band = 8.32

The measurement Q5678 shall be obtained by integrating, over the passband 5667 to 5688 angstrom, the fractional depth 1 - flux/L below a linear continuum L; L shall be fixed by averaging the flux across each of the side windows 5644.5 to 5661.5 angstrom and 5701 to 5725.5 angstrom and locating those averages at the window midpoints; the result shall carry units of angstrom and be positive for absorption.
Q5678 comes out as 1.0 angstrom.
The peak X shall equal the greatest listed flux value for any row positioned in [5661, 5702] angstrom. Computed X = 10.54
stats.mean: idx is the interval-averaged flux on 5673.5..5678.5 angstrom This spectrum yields 8.45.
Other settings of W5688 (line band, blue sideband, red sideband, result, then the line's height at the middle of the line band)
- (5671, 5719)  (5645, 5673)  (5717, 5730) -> 1.44 angstrom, 8.79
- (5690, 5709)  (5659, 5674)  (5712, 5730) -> 0.50 angstrom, 8.76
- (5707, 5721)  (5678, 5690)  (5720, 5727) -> -0.16 angstrom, 8.72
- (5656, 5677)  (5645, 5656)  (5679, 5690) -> 0.08 angstrom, 8.55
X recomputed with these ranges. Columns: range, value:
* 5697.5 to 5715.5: 10.4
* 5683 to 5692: 9.561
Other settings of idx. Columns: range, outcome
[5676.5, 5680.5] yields 7.84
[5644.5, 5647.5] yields 8.68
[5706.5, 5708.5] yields 8.5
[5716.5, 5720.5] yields 9.02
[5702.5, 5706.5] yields 9.08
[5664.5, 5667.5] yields 8.46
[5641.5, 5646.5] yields 8.42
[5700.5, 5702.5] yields 8.53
